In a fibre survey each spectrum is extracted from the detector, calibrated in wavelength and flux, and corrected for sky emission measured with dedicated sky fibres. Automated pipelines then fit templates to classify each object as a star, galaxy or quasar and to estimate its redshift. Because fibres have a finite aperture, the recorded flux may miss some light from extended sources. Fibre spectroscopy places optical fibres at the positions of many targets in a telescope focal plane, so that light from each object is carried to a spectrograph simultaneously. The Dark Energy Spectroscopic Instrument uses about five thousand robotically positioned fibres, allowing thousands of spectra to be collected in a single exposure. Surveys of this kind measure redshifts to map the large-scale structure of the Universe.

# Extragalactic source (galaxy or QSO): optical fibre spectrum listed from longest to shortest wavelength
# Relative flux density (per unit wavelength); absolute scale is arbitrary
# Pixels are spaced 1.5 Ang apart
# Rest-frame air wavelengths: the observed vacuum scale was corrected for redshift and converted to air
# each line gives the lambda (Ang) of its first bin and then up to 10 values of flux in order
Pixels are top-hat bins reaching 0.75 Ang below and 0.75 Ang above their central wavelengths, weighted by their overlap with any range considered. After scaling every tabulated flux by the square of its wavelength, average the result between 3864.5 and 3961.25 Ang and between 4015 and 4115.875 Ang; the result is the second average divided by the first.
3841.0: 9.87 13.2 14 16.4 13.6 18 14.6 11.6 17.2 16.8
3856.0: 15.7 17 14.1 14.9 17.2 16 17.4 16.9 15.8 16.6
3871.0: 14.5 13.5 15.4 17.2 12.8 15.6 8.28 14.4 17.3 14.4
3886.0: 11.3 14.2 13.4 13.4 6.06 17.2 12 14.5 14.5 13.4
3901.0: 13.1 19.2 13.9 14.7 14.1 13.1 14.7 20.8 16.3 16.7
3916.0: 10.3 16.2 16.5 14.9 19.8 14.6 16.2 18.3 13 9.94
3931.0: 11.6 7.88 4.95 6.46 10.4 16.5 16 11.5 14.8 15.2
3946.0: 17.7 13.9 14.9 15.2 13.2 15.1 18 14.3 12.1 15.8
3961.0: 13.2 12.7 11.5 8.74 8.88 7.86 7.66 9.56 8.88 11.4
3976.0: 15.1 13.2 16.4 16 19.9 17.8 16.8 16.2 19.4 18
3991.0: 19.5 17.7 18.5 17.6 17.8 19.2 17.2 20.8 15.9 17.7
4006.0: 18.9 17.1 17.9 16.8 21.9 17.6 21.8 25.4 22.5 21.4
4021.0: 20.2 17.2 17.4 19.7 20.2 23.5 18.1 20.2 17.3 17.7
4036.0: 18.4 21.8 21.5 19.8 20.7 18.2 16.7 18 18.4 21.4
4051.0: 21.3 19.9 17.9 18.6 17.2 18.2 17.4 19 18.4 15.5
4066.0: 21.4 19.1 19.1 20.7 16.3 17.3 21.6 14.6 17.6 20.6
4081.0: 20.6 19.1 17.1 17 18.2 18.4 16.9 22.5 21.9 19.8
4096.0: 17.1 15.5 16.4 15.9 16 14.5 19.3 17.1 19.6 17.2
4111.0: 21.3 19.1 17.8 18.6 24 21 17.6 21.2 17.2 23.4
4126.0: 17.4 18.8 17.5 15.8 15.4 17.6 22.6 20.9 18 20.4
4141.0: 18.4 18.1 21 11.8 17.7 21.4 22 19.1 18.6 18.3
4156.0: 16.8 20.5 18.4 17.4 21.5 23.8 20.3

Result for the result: 1.43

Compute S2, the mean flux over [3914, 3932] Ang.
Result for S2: 14.7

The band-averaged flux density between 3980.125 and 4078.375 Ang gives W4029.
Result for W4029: 18.9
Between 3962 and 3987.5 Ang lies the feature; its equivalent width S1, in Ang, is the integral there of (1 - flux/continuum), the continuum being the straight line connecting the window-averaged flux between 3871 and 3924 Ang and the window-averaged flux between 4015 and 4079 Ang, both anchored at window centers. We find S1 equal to 6.1 Ang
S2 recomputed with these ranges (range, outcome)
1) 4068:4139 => 18.6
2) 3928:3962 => 13.1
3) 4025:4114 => 18.7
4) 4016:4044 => 20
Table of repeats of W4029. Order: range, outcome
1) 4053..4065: 17.9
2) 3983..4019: 18.8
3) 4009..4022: 20.7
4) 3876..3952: 13.9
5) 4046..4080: 18.7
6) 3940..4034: 16.4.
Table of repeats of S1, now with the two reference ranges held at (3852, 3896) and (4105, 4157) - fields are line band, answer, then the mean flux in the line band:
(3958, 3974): 5.55 Ang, 10.6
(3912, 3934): 1.83 Ang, 14.2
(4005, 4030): -4.16 Ang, 19.9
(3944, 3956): 0.42 Ang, 15.4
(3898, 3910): 0.53 Ang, 14.5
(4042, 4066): -1.26 Ang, 18.6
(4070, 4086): -0.31 Ang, 18.4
